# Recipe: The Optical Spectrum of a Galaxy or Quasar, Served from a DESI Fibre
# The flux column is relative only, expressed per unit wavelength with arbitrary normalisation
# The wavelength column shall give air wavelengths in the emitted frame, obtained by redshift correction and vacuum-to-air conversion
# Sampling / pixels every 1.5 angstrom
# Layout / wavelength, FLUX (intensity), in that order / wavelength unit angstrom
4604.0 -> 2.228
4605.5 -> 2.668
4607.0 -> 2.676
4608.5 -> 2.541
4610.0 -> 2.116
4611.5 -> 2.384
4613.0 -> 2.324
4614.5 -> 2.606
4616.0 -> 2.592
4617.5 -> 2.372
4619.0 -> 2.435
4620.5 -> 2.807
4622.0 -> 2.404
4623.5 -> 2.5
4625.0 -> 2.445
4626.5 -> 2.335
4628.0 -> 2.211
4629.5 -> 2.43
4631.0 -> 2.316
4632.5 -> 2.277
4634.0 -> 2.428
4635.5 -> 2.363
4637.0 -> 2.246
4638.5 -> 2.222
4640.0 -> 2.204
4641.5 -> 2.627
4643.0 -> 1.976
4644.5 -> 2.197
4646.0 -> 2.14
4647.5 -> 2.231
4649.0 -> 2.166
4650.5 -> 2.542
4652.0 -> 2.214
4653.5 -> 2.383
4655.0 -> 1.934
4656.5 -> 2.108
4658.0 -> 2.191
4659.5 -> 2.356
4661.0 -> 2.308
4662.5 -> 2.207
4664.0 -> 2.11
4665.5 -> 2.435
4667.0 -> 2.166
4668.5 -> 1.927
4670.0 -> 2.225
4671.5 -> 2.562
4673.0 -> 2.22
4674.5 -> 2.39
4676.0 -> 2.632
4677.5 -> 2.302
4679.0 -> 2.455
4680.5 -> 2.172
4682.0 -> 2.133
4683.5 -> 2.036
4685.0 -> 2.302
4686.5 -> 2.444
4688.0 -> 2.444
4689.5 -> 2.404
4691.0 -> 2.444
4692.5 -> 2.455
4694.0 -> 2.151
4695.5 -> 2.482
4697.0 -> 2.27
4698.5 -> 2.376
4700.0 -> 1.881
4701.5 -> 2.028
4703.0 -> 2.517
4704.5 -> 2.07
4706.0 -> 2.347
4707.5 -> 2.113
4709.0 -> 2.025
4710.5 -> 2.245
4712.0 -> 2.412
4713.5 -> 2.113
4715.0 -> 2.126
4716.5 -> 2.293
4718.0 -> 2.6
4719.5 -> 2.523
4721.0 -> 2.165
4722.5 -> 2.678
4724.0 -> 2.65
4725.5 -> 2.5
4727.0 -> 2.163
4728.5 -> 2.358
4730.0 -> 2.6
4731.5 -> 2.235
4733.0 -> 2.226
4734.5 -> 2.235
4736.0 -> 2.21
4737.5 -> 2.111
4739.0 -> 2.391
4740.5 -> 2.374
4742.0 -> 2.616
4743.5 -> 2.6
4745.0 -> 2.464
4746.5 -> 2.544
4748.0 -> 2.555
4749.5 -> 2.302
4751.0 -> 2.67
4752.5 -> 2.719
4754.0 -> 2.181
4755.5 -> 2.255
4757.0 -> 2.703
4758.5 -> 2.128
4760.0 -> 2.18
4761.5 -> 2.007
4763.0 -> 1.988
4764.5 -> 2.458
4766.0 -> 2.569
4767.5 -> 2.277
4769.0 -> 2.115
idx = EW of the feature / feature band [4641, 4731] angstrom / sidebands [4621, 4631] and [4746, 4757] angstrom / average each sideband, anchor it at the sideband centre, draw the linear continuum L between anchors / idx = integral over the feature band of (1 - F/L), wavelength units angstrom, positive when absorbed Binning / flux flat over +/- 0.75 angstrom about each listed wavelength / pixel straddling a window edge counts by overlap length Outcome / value 5.2 angstrom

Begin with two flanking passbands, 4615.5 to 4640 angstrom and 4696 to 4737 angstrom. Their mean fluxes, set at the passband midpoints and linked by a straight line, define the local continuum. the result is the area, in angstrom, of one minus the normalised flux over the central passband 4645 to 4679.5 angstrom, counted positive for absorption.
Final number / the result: 1.3 angstrom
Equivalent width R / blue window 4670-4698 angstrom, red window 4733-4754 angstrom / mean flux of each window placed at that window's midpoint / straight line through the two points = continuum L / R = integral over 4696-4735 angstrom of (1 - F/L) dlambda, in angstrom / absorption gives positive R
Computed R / 1.5 angstrom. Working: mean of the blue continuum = 2.35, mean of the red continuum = 2.43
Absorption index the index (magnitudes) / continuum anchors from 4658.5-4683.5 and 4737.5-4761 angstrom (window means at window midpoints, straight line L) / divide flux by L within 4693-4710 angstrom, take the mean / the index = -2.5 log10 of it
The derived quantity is 0.06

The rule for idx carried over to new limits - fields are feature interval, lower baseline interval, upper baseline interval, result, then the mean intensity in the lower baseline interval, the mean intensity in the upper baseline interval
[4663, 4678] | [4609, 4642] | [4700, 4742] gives 0.4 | 2.39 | 2.31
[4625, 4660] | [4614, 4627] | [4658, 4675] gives 1.7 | 2.5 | 2.26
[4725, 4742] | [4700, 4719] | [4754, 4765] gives -0.7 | 2.23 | 2.24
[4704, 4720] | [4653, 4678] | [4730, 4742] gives 0.2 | 2.26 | 2.3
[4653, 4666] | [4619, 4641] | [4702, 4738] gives 0.8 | 2.38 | 2.31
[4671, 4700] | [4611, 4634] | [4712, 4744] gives 0.7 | 2.43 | 2.37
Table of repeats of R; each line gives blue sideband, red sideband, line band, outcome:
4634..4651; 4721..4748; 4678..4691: 0.13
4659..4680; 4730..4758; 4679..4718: 1.41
